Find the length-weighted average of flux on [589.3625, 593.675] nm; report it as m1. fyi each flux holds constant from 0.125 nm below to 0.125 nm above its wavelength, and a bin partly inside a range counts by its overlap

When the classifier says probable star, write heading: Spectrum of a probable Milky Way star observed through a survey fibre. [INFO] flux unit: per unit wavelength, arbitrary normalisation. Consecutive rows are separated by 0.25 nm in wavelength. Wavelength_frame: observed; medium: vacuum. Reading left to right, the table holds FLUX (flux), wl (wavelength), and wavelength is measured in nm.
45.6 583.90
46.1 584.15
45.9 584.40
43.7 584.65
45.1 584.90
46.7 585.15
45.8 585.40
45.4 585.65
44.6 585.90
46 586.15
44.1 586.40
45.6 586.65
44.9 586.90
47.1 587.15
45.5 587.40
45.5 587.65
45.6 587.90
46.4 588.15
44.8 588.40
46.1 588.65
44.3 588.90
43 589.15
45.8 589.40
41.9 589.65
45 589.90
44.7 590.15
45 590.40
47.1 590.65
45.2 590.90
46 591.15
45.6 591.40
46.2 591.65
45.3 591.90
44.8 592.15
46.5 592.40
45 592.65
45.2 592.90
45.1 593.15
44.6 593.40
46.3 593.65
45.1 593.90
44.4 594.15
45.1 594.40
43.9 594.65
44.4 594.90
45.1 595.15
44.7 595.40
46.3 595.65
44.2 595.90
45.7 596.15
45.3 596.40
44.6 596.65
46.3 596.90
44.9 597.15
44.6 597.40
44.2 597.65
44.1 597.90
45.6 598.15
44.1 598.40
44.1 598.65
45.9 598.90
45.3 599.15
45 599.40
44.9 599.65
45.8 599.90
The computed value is 45.3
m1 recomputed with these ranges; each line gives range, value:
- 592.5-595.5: 44.9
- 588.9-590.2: 44.1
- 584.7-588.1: 45.5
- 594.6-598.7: 44.9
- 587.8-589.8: 44.7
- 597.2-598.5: 44.5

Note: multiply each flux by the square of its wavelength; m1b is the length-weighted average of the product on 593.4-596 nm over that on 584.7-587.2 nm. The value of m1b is 1.0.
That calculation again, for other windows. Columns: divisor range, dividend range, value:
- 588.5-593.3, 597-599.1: 1.01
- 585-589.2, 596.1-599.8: 1.03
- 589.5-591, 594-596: 1.01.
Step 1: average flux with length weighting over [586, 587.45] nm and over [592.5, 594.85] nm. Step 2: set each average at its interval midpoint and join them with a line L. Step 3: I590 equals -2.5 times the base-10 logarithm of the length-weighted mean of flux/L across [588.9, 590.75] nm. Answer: 0.02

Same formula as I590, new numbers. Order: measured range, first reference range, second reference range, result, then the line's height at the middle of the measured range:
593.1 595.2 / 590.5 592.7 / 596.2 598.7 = 0.01 mag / 45.4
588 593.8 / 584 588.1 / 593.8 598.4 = 0.00 mag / 45.2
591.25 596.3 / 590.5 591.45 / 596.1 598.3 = 0.01 mag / 45.5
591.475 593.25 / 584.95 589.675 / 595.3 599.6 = -0.01 mag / 45.1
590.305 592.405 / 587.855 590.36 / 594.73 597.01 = -0.02 mag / 44.9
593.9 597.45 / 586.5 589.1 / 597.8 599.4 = 0.00 mag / 45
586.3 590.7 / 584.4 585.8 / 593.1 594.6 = 0.00 mag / 45.2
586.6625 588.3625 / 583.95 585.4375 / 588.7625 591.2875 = -0.01 mag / 45.2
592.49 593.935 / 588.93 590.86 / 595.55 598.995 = -0.01 mag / 44.8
